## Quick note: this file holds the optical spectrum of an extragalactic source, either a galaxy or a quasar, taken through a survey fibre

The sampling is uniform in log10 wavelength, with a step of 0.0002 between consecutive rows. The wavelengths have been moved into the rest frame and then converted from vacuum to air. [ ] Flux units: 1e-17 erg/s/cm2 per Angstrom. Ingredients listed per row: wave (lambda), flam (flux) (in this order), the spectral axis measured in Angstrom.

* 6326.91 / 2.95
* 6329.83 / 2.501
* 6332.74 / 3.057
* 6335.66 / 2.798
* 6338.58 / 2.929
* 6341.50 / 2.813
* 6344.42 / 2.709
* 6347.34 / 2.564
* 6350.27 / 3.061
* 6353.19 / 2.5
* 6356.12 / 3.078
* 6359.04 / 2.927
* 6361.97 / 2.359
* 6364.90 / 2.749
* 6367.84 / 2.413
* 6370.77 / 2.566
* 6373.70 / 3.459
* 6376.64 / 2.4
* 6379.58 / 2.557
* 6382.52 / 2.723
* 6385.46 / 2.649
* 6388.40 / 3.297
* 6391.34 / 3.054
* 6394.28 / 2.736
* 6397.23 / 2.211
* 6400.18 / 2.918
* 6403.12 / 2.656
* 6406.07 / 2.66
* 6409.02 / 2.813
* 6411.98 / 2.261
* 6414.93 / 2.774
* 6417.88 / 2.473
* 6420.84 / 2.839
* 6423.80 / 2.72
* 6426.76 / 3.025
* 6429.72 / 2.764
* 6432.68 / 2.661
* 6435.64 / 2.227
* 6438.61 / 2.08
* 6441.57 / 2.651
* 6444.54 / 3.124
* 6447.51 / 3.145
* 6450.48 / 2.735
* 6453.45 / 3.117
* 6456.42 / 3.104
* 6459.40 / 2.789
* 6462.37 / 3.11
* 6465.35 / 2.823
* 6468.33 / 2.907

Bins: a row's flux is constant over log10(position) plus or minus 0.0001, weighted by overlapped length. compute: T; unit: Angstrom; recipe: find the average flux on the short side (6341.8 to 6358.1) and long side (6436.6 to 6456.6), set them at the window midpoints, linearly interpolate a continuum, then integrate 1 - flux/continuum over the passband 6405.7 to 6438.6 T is 2.12 Angstrom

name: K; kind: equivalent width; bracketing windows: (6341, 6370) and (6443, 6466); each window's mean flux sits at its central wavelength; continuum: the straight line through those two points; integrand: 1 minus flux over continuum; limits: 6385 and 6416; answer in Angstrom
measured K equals 1.2 Angstrom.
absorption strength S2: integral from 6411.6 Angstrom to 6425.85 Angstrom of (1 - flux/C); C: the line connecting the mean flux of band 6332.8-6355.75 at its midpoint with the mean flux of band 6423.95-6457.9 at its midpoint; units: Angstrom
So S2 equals 0.7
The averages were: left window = 2.8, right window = 2.78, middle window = 2.66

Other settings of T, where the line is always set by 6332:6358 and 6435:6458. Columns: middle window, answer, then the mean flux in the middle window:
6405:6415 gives 0.7 Angstrom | 2.6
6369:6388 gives 0.4 Angstrom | 2.75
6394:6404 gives 0.7 Angstrom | 2.62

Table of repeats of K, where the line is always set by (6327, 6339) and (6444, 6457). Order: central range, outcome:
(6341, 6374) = 1.48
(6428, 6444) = 2.59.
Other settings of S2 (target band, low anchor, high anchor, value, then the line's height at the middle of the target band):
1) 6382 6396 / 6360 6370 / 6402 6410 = -1.4 Angstrom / 2.63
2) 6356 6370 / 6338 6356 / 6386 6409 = 0.6 Angstrom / 2.78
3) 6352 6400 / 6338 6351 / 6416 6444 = -0.1 Angstrom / 2.73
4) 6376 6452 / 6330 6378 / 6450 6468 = 4.6 Angstrom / 2.87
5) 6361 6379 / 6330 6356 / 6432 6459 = 0.8 Angstrom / 2.79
